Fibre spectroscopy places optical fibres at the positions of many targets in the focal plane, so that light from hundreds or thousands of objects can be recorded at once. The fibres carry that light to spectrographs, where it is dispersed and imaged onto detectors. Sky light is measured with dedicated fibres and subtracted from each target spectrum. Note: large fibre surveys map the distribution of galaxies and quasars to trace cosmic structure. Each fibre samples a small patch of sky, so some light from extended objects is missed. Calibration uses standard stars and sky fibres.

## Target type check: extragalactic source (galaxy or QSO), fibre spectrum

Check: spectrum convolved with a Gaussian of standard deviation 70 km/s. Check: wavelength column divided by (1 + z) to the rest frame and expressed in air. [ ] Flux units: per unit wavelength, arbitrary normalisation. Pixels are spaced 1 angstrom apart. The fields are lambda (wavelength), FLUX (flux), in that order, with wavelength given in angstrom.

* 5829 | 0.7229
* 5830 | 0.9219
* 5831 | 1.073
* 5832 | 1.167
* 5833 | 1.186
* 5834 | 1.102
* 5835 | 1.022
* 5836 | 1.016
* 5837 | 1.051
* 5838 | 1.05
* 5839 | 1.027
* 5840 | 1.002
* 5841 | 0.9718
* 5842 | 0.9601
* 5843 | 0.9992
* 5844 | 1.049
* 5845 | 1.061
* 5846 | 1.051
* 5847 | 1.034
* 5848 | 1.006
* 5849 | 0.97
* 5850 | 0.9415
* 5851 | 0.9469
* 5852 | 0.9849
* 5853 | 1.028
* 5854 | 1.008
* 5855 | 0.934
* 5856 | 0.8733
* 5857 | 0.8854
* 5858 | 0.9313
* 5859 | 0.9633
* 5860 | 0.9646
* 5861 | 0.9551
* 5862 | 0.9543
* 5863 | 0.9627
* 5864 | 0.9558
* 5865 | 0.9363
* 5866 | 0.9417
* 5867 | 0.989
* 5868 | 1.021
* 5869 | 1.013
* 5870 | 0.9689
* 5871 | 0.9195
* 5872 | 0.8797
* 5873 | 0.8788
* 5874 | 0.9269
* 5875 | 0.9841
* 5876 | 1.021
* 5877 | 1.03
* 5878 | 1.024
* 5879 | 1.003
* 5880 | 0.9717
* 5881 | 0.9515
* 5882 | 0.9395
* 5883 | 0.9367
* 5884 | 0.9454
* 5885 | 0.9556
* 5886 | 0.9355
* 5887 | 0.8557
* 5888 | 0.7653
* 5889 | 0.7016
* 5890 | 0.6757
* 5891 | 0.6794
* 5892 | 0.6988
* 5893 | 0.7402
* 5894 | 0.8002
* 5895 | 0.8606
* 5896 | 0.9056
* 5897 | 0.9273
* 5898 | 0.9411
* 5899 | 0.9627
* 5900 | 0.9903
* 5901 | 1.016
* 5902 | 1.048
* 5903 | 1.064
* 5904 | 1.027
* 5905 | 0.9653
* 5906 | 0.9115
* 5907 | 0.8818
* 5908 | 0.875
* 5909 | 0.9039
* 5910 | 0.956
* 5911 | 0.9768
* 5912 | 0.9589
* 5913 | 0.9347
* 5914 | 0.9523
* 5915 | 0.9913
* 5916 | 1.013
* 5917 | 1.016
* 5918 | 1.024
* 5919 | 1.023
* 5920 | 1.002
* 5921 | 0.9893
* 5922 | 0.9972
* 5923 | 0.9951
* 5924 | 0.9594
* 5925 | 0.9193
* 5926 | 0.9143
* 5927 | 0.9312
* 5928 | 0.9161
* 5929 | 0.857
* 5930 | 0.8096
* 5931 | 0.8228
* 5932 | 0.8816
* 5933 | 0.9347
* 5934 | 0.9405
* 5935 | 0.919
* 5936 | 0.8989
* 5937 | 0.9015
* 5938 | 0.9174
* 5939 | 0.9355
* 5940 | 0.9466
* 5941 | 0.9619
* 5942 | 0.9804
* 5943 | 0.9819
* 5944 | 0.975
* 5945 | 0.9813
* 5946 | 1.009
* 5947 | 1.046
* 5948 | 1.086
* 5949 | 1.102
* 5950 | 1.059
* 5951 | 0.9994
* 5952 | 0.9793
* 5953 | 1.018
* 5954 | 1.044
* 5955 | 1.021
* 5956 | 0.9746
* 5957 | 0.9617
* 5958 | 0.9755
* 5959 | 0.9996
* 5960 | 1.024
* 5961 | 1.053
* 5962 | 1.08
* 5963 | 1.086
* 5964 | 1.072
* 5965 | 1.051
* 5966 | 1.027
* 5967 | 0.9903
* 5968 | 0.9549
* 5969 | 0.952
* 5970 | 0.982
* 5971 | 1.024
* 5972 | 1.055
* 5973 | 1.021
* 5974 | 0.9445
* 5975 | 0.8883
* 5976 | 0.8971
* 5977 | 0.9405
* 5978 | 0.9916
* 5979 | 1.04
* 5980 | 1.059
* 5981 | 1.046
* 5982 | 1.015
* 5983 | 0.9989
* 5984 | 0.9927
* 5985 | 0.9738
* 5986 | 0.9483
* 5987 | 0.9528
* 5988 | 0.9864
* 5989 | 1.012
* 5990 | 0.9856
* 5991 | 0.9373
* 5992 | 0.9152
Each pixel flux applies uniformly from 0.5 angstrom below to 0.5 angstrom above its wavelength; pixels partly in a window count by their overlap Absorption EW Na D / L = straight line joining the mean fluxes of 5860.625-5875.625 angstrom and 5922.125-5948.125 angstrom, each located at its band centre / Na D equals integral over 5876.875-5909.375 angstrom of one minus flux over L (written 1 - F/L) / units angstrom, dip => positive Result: 1.48 angstrom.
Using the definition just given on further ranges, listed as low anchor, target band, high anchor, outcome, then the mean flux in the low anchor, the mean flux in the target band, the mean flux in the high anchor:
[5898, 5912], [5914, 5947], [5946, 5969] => 1.5 angstrom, 0.966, 0.95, 1.03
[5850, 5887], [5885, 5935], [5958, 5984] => 3.2 angstrom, 0.957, 0.916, 1.01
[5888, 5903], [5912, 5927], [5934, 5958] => -1.0 angstrom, 0.857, 0.978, 0.986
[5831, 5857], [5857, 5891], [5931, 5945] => 2.0 angstrom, 1.02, 0.931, 0.934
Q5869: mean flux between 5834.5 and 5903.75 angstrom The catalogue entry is 0.948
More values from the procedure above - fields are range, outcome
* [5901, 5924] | 0.978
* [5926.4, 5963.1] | 0.972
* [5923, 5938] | 0.904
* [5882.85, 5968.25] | 0.95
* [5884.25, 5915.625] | 0.899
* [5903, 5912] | 0.945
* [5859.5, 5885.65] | 0.963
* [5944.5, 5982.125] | 1.01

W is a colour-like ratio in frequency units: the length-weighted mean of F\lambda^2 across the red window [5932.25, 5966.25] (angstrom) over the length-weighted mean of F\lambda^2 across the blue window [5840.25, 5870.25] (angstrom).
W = 1.1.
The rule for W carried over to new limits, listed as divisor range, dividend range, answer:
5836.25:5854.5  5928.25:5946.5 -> 0.95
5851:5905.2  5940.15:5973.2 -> 1.12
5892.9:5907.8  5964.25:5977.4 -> 1.07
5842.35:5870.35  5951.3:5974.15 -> 1.08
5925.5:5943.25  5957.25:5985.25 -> 1.11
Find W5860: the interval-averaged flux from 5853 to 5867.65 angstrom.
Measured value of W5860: 0.95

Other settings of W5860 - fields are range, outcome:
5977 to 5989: 0.998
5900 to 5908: 0.981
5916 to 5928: 0.978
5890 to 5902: 0.865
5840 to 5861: 0.978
